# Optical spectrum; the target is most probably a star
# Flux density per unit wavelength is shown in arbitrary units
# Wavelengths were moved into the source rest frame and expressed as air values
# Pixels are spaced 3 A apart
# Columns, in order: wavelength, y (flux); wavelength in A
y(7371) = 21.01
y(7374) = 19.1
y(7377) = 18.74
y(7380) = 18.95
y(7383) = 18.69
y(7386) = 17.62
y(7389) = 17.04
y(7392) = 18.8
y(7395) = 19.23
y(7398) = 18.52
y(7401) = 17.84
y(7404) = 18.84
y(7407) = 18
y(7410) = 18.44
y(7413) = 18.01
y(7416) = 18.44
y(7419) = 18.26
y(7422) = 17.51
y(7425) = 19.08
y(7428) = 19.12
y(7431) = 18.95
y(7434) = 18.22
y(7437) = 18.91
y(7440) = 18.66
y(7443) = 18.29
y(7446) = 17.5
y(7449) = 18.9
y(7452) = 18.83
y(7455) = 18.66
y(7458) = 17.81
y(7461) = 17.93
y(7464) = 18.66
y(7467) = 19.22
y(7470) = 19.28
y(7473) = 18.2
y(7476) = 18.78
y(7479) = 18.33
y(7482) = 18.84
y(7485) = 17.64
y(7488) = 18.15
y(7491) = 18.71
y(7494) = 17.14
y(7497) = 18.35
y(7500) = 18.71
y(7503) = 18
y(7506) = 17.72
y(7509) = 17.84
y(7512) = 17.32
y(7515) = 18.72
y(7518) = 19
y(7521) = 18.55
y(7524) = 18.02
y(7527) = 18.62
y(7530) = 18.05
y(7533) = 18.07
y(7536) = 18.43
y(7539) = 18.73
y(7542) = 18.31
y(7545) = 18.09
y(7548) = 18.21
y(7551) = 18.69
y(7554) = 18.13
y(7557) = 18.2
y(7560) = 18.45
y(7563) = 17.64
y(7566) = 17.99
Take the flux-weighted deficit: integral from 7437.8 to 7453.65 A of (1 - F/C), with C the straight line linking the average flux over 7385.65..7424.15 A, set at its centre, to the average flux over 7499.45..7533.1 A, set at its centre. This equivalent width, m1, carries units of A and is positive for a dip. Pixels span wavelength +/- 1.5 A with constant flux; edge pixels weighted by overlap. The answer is -0.21 A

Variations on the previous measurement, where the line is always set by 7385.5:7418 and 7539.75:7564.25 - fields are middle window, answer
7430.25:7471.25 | -0.6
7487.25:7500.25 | 0.1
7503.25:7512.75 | 0.3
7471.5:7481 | -0.1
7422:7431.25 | -0.3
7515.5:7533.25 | -0.2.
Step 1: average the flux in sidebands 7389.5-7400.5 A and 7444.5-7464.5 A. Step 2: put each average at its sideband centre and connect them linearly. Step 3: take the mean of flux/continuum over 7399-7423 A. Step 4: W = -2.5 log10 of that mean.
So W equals 0.019 mag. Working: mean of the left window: 18.6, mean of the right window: 18.3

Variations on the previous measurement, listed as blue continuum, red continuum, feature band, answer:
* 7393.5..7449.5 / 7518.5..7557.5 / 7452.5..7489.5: 0.00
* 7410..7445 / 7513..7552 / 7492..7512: 0.03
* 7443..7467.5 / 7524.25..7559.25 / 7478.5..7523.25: 0.01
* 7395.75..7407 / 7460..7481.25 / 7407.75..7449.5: 0.00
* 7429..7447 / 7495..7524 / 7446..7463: 0.00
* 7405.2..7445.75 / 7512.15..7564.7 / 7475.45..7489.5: 0.00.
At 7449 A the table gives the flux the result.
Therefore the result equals 18.9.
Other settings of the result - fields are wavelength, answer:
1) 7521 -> 18.55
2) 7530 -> 18.05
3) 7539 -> 18.73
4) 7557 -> 18.2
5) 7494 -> 17.14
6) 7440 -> 18.66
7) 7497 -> 18.35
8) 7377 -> 18.74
